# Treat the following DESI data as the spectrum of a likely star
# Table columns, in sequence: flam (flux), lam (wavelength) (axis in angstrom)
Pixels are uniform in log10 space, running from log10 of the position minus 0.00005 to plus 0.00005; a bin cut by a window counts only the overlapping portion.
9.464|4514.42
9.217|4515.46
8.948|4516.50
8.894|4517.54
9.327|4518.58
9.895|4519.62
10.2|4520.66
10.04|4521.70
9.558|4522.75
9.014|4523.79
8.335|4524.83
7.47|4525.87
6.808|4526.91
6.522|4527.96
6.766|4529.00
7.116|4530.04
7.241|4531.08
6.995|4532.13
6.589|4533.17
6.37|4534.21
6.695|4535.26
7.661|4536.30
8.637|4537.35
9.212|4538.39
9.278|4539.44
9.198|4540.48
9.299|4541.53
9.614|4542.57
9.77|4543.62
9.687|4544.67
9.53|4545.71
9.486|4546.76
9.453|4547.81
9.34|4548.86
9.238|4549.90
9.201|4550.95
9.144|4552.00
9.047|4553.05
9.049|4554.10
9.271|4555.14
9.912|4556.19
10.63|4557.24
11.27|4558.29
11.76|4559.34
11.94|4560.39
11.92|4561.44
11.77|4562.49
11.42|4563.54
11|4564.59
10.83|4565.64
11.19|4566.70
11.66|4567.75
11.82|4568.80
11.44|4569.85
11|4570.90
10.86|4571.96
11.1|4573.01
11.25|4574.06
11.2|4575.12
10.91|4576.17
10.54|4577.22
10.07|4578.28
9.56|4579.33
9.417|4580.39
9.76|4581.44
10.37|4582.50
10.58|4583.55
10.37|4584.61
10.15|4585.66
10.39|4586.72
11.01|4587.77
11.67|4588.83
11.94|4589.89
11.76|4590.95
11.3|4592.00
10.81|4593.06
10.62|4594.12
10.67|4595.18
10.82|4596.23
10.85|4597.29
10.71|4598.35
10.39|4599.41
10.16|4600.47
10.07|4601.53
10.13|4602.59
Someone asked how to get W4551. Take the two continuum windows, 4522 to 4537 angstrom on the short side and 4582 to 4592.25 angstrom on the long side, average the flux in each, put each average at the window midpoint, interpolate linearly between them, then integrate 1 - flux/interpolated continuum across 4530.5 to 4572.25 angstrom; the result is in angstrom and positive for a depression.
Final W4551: -4.4 angstrom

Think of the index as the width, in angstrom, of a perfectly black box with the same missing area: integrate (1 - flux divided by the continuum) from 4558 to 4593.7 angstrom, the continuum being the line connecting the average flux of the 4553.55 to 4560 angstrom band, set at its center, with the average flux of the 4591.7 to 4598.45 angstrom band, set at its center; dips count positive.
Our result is -1.42 angstrom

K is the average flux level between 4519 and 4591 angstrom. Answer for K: 9.75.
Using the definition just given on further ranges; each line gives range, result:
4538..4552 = 9.4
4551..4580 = 10.8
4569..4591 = 10.7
